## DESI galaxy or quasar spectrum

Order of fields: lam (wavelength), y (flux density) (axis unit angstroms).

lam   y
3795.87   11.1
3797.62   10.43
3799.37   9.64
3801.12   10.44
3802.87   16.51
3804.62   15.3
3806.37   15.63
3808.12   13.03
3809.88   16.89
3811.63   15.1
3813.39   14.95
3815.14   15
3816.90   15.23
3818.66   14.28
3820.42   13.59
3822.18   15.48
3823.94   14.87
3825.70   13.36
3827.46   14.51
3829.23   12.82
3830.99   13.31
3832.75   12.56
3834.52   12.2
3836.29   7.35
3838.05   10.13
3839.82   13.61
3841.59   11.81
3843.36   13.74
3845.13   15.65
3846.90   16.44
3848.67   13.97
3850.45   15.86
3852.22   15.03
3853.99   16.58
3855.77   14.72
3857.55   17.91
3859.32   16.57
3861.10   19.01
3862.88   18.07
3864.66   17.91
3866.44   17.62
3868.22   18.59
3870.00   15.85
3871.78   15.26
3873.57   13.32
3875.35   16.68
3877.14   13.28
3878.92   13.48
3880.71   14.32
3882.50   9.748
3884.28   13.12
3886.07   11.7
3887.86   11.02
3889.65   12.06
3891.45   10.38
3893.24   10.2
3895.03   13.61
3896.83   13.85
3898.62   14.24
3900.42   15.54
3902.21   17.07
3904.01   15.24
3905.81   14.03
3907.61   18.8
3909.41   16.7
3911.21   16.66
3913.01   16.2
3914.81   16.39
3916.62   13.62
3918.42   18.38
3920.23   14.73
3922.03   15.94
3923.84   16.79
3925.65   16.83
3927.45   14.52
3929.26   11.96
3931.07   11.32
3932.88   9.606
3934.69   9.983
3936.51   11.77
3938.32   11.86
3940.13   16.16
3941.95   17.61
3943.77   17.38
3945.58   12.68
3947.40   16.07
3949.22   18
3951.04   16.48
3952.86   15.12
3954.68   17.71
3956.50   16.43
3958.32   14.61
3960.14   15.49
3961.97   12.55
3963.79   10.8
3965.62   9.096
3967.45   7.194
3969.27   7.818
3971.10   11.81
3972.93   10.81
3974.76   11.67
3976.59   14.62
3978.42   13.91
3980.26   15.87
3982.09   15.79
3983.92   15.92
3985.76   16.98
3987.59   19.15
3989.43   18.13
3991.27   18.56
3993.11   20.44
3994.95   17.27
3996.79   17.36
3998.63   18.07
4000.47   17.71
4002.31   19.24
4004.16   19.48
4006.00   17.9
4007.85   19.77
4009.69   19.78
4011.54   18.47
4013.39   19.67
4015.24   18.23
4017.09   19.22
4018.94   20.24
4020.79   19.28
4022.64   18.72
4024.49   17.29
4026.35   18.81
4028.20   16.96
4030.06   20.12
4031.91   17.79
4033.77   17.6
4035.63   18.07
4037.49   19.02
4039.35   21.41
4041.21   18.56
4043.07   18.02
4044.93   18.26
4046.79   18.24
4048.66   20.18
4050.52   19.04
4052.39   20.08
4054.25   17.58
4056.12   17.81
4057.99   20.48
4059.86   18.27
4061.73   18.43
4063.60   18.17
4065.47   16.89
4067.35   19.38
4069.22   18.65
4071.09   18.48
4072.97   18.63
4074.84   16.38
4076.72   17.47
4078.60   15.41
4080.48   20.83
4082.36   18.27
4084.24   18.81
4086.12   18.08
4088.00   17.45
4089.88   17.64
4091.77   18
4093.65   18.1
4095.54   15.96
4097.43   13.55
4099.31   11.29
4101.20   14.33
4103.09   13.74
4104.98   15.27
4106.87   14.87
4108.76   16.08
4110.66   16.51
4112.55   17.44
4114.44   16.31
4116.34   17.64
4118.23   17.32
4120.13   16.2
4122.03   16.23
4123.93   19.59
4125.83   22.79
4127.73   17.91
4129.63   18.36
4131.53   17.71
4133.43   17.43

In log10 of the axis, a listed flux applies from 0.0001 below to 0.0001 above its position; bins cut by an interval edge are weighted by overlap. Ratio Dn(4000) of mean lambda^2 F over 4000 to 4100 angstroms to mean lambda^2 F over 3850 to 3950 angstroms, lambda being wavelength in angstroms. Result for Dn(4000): 1.3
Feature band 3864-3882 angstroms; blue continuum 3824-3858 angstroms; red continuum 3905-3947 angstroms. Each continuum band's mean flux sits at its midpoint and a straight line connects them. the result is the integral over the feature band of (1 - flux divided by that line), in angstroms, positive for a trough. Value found -1.7 angstroms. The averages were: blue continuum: 13.7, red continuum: 14.8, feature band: 15.5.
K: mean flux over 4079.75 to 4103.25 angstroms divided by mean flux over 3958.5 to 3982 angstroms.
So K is 1.4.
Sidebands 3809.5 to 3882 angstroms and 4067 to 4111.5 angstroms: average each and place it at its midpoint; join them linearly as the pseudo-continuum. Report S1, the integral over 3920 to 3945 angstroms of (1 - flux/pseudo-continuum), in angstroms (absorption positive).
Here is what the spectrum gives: 2.4 angstroms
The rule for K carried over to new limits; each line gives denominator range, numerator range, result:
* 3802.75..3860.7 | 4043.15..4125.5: 1.21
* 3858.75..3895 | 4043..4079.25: 1.28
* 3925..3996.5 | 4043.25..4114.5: 1.21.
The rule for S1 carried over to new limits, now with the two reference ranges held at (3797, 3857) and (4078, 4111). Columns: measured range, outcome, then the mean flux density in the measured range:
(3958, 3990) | 3.9 angstroms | 13.4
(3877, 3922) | 1.0 angstroms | 14.2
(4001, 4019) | -4.1 angstroms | 19.1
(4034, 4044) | -2.0 angstroms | 18.9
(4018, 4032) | -2.7 angstroms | 18.7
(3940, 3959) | -1.6 angstroms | 16.2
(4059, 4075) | -2.1 angstroms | 18.2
